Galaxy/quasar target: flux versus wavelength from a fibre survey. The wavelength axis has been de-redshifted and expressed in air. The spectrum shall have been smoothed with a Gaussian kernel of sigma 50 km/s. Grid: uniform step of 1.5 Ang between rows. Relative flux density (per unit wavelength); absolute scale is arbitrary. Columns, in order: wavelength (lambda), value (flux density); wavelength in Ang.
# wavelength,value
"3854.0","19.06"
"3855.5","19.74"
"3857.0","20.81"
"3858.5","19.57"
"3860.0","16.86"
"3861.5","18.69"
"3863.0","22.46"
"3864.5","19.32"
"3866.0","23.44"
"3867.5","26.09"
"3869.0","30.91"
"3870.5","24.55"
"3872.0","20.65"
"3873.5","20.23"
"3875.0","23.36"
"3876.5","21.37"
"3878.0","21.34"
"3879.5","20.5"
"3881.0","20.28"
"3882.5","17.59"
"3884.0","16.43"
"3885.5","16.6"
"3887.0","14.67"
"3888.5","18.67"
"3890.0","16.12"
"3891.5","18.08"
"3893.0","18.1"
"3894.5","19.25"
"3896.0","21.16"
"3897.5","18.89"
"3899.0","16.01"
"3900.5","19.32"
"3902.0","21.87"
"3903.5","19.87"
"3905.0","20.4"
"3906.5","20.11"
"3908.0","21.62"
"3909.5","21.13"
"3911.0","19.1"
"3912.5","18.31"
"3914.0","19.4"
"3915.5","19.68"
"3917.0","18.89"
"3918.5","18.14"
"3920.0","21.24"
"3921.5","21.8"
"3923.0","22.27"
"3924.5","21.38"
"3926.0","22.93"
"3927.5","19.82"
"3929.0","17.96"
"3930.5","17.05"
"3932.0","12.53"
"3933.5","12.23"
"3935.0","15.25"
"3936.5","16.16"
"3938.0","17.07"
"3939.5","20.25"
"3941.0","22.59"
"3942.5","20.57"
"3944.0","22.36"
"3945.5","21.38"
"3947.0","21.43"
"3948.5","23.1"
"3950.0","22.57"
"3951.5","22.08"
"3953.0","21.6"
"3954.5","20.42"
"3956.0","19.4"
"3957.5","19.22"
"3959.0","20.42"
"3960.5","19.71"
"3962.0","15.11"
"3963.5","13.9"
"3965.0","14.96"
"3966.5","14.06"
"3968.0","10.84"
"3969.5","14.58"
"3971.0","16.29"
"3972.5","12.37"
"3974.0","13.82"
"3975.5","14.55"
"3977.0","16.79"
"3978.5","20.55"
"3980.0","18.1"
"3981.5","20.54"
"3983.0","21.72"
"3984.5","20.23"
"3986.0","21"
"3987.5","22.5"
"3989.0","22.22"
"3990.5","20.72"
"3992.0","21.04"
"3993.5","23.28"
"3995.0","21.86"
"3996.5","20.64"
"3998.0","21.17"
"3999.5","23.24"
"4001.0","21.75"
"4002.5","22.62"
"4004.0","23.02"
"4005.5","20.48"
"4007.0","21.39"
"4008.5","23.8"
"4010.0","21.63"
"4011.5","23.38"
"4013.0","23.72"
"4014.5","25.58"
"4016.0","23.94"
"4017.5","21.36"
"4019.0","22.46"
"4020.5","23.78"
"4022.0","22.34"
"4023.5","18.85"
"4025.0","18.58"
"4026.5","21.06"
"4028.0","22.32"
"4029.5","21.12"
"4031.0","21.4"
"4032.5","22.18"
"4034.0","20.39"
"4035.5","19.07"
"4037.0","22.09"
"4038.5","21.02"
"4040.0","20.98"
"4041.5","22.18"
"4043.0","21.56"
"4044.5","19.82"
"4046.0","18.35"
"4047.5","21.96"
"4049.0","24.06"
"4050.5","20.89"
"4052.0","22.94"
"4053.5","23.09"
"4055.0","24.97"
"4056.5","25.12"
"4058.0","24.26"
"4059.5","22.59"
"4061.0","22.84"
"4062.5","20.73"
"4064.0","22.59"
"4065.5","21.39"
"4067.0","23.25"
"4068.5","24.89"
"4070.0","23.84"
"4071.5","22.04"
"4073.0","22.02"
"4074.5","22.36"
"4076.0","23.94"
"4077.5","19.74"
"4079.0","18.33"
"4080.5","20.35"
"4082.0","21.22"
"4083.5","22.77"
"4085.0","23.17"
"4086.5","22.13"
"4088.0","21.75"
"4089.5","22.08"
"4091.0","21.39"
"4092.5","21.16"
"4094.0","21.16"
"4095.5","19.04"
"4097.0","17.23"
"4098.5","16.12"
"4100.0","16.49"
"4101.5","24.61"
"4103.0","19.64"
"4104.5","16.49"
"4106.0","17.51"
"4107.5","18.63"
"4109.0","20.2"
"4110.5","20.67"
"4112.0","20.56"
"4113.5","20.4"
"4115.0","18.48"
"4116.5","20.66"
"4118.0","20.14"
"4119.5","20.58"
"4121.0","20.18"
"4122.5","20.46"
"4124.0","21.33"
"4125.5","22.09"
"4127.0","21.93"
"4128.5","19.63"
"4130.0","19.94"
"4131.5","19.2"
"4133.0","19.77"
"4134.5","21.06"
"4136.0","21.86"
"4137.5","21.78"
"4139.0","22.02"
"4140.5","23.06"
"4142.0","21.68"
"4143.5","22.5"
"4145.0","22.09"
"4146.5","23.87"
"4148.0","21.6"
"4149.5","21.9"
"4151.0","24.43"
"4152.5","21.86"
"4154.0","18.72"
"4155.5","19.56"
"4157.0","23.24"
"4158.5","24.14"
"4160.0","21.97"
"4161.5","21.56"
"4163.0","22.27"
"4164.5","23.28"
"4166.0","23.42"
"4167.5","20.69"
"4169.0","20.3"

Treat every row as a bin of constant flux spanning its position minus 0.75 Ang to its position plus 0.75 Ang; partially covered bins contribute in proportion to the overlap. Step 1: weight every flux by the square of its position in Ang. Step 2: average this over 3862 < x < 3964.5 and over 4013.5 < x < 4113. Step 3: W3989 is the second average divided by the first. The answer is 1.17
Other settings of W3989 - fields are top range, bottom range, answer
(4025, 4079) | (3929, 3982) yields 1.30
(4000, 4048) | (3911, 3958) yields 1.16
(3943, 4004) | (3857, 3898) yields 1.01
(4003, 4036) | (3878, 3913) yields 1.23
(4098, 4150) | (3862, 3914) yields 1.15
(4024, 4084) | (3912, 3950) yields 1.20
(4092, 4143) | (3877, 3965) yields 1.16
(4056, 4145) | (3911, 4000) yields 1.19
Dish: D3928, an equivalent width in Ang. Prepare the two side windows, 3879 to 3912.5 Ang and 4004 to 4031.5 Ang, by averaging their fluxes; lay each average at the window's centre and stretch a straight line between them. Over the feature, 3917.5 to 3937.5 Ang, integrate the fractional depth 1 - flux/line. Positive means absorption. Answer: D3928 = 1.36 Ang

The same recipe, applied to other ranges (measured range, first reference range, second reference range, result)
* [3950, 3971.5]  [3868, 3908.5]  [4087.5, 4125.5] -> 2.6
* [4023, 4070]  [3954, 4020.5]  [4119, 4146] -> -3.4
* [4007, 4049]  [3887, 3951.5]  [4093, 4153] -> -3.5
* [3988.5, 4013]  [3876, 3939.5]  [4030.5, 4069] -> -1.3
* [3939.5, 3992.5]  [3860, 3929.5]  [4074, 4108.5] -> 3.4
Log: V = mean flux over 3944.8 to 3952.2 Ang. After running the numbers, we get 22.1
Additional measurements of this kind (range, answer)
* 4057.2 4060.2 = 23.5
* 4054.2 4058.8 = 24.7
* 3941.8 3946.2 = 21.4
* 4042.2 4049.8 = 21.2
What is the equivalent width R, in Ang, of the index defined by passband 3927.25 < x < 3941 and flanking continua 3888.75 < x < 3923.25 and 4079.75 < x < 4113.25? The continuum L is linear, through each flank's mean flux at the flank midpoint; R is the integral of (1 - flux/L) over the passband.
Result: 2.1 Ang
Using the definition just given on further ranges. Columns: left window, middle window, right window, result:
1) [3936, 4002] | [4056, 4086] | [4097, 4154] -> -3.26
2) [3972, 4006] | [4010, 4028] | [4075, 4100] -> -1.68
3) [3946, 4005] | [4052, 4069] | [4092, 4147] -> -2.79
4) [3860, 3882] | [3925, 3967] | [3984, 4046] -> 5.90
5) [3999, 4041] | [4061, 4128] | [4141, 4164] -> 3.63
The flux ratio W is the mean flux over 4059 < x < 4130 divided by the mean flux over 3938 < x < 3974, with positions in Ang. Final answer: 1.13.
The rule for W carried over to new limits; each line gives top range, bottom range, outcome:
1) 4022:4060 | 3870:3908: 1.11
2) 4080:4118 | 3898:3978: 1.08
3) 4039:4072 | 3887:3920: 1.17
